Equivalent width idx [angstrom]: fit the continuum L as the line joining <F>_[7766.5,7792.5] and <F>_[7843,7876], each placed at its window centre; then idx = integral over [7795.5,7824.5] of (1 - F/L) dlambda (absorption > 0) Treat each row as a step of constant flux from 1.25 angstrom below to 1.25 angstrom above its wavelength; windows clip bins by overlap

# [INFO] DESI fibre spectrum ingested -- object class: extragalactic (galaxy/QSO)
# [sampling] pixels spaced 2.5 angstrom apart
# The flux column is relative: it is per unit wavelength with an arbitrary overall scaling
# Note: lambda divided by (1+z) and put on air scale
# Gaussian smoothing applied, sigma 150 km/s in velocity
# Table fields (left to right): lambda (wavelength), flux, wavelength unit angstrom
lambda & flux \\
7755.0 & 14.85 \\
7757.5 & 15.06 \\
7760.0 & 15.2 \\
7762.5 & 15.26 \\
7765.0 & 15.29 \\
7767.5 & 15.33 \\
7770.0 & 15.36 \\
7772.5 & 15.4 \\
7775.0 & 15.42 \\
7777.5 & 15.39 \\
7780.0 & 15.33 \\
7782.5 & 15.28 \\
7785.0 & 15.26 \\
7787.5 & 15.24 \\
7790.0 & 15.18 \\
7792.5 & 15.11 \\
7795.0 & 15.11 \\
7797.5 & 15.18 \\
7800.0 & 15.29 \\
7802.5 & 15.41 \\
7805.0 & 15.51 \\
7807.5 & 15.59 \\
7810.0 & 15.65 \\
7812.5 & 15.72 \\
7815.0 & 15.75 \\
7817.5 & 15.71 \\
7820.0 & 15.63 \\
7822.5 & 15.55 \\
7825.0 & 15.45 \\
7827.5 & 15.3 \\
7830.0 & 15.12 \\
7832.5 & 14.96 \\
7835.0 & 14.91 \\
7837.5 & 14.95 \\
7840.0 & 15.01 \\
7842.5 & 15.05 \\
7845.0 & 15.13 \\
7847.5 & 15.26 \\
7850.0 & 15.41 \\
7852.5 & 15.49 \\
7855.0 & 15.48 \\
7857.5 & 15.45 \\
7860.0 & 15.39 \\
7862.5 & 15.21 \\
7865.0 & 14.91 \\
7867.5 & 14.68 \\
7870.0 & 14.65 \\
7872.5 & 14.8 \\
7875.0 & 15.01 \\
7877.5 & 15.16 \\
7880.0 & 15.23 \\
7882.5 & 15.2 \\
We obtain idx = -0.5 angstrom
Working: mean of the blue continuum 15.3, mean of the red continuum 15.1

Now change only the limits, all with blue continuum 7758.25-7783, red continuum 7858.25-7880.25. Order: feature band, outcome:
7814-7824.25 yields -0.33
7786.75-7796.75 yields 0.06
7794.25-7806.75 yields -0.08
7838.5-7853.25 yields -0.13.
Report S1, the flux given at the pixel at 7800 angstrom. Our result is 15.29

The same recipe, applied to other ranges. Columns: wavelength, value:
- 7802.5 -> 15.41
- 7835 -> 14.91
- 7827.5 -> 15.3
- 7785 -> 15.26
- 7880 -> 15.23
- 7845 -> 15.13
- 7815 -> 15.75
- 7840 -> 15.01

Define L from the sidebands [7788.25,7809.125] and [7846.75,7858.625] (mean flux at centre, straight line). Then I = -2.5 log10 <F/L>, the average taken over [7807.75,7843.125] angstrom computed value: 0.00 mag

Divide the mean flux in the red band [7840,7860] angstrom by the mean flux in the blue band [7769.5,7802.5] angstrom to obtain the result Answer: 1.00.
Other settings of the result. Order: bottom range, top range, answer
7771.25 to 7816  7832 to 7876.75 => 0.98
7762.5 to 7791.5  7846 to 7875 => 0.99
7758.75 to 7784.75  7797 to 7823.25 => 1.02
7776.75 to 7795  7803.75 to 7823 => 1.03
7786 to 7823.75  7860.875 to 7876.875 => 0.96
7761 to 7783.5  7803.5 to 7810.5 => 1.02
